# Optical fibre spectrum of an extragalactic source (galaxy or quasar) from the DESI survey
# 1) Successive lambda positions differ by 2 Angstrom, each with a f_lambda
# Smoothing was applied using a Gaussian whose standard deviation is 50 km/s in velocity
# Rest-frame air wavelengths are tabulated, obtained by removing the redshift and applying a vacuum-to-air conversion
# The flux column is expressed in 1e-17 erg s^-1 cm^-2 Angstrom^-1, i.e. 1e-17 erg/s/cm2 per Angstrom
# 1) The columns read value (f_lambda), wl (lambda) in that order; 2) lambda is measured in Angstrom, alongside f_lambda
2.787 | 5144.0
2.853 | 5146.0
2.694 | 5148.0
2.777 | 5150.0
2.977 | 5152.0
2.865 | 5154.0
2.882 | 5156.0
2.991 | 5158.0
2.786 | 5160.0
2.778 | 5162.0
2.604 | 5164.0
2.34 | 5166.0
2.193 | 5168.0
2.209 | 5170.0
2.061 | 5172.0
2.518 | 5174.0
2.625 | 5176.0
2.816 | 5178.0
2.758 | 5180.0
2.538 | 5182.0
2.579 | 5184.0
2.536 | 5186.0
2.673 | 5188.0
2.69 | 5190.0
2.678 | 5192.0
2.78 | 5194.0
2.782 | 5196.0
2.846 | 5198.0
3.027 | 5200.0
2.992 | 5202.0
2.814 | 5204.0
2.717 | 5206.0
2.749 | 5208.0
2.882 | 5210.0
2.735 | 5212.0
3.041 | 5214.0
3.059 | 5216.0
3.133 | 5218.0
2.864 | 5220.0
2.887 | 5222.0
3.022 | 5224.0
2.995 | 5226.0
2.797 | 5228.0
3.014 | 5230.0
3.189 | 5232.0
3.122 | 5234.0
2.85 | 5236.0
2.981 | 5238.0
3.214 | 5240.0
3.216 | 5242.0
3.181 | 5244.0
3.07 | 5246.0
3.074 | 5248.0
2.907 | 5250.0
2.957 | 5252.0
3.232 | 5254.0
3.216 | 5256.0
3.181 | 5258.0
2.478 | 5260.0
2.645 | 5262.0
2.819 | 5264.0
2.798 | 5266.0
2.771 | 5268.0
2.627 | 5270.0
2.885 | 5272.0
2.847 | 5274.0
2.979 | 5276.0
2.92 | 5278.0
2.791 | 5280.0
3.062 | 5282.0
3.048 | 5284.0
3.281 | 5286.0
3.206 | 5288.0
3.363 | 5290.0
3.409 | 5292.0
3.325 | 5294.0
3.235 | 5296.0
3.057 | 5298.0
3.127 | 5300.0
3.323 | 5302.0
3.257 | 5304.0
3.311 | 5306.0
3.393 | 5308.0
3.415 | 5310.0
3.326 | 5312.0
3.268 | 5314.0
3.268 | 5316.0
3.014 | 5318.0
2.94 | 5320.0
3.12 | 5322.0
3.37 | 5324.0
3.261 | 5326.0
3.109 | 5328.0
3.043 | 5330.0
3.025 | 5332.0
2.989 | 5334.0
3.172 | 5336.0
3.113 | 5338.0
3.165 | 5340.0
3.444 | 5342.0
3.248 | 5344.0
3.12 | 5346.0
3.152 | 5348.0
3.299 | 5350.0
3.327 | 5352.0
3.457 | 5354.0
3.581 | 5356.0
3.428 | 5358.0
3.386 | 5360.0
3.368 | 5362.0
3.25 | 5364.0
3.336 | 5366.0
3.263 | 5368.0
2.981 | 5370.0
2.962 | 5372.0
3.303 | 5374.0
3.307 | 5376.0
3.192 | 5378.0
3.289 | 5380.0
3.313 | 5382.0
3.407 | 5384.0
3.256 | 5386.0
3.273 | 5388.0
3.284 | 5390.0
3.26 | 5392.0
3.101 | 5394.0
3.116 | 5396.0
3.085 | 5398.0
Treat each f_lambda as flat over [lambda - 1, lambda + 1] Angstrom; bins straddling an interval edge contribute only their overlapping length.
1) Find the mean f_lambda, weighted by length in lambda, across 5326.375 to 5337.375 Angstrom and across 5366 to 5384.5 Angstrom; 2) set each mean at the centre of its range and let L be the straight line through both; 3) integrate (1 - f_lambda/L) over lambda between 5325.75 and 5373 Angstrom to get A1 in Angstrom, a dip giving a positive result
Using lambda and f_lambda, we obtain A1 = -1.3 Angstrom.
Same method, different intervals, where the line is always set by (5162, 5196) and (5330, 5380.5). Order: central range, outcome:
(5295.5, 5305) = -0.5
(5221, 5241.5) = -1.9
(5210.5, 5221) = -1.0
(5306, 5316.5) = -0.9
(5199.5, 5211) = -0.9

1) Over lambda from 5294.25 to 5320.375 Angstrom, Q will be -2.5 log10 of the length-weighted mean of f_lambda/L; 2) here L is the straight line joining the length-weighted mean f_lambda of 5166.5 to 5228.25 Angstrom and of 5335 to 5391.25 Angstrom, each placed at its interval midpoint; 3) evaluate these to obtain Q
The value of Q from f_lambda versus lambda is -0.049 mag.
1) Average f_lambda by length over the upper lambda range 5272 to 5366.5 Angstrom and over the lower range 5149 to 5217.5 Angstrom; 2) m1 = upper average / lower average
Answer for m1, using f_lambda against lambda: 1.2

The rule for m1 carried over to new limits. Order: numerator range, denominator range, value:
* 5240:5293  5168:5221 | 1.10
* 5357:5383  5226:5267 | 1.09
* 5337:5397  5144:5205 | 1.21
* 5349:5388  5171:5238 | 1.17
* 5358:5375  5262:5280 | 1.15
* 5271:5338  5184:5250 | 1.08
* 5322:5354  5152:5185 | 1.23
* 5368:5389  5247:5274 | 1.12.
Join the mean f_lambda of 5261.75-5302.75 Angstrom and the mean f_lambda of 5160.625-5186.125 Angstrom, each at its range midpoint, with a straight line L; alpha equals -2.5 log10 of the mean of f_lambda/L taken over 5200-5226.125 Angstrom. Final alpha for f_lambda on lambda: -0.08 mag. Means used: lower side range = 2.51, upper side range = 3.03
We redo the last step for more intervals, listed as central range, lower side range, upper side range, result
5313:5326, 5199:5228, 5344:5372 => 0.01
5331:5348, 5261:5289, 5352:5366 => 0.04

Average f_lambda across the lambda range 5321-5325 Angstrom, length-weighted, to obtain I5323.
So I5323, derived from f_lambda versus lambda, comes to 3.25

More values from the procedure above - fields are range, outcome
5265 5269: 2.78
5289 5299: 3.28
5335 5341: 3.15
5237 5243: 3.14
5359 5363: 3.38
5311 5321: 3.16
